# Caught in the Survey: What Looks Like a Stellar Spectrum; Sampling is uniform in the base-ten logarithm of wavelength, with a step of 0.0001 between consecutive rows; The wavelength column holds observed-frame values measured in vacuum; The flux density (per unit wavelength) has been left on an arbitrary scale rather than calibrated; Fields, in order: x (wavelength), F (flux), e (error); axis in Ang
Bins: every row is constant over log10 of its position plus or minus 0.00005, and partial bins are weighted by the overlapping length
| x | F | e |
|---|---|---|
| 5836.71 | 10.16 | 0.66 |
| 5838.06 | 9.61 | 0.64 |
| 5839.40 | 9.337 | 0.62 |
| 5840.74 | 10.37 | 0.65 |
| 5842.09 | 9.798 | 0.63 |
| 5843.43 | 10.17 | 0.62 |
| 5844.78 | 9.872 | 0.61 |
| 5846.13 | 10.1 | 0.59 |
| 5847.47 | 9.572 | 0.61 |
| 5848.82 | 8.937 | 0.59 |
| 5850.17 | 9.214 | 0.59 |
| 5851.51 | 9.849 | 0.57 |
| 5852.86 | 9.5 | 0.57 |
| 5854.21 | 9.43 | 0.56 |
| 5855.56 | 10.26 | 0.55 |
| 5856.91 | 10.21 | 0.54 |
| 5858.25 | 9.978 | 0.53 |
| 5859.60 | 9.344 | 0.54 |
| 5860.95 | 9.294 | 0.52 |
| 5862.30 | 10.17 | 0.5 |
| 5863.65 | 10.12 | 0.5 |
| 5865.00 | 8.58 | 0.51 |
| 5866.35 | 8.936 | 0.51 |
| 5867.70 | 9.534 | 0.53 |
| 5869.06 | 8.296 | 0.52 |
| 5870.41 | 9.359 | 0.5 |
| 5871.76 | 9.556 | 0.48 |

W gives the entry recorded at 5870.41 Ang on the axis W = 9.359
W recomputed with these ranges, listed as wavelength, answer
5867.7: 9.534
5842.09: 9.798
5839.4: 9.337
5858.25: 9.978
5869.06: 8.296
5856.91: 10.21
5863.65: 10.12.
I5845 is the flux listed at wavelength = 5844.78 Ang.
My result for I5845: 9.872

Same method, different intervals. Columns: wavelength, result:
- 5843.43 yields 10.17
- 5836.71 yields 10.16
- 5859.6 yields 9.344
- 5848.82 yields 8.937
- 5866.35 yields 8.936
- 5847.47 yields 9.572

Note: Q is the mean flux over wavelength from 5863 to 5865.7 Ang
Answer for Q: 9.34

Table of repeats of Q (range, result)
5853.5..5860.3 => 9.84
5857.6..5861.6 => 9.53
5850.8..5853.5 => 9.69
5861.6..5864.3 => 10.1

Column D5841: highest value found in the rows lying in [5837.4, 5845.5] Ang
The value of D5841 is 10.37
